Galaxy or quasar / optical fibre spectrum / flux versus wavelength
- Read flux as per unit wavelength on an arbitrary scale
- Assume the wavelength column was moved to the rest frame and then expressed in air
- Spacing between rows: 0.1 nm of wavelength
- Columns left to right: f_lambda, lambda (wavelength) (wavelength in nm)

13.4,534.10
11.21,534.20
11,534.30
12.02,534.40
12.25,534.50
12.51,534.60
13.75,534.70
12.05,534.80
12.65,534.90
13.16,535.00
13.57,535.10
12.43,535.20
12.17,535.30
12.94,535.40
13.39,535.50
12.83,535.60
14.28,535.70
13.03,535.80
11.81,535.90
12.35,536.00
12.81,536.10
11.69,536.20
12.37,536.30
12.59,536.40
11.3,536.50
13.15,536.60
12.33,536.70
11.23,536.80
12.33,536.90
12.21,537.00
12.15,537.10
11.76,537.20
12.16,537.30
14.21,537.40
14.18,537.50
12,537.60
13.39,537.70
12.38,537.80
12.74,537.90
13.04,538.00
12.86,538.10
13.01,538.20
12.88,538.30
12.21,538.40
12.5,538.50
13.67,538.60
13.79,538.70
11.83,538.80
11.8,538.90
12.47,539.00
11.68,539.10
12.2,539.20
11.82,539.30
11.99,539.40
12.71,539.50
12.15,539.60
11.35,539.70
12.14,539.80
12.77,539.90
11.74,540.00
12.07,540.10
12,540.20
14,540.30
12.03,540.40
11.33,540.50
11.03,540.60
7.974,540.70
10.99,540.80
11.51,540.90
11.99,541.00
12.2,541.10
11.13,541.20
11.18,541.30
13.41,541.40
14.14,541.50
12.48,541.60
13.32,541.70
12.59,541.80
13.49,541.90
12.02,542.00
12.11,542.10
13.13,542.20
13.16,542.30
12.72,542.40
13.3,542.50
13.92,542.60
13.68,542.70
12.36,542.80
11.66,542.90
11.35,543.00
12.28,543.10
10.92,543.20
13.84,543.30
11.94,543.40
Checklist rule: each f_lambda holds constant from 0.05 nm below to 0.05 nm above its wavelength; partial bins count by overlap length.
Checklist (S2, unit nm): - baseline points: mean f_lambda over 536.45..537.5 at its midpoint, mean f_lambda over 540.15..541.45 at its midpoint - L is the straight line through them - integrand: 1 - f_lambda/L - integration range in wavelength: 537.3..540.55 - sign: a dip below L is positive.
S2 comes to -0.15 nm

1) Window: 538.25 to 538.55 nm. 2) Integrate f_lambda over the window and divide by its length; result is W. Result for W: 12.5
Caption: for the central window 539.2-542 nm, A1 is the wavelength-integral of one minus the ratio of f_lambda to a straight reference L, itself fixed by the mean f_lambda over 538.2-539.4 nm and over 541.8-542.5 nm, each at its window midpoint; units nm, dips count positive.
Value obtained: 0.13 nm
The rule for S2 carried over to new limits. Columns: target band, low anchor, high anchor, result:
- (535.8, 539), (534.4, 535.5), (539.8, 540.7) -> -0.05 nm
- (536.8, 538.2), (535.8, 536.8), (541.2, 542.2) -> -0.04 nm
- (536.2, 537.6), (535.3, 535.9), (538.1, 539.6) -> 0.05 nm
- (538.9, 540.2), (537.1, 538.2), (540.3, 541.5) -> 0.00 nm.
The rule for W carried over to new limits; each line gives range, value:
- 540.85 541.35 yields 11.6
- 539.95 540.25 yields 11.9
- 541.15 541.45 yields 11.9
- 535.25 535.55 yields 12.8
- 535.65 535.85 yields 13.7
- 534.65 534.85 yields 12.9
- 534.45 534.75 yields 12.8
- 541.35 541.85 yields 13.2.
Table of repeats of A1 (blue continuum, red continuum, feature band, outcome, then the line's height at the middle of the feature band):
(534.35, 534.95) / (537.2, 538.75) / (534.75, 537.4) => 0.041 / 12.7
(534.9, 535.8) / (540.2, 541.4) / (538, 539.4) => -0.047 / 12.1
